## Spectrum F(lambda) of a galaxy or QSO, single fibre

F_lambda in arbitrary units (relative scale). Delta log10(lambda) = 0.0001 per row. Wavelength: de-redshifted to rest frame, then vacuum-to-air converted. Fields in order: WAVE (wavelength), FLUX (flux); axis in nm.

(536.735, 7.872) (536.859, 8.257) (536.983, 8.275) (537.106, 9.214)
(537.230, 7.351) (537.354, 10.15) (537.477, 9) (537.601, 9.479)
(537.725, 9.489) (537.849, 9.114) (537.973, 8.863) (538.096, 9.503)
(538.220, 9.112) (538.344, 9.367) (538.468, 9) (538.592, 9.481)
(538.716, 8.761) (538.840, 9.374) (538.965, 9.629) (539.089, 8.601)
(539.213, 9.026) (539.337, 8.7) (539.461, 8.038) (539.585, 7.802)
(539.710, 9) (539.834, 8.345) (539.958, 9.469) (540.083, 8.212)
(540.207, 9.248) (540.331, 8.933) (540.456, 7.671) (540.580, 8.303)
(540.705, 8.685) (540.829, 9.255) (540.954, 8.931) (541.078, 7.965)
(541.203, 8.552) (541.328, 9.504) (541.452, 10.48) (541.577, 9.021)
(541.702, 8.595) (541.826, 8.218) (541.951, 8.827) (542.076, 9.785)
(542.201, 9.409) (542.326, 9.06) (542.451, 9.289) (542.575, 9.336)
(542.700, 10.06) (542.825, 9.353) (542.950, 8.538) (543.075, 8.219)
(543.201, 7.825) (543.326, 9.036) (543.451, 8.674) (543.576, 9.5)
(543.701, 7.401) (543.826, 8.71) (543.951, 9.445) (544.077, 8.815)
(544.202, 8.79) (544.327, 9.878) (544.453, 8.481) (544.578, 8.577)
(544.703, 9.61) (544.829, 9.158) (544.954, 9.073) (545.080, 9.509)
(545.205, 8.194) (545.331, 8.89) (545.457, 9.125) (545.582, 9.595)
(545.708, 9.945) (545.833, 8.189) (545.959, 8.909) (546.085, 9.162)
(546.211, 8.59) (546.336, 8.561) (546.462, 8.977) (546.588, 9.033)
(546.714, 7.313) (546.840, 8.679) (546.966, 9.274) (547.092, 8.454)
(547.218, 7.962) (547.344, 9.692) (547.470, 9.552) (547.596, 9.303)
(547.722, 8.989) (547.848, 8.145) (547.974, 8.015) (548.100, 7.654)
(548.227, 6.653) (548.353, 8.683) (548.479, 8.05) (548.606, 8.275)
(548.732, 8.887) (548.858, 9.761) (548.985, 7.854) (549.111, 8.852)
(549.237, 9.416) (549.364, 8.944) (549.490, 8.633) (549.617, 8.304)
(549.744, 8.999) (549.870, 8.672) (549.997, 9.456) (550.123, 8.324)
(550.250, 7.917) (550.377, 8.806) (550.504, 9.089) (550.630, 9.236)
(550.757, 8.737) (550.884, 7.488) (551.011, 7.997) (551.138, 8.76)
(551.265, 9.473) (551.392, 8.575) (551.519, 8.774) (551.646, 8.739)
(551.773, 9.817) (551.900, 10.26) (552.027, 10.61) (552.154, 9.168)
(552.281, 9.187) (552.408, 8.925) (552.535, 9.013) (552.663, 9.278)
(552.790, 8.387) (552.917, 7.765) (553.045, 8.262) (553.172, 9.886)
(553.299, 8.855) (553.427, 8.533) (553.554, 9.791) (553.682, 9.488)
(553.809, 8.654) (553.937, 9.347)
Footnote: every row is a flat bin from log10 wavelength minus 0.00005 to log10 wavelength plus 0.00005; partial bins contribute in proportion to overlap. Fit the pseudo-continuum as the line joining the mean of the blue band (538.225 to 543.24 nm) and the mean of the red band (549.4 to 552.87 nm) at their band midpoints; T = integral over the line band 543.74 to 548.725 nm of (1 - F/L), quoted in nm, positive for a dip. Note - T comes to 0.081 nm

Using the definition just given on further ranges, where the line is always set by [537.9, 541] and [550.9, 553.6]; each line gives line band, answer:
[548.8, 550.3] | 0.04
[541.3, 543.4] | -0.05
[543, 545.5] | 0.02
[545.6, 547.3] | 0.04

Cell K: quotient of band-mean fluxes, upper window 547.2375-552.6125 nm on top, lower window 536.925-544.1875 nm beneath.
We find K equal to 0.99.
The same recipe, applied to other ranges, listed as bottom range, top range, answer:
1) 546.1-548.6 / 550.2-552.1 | 1.05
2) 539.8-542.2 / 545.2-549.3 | 0.98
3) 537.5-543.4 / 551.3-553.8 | 1.02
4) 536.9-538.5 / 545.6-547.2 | 0.97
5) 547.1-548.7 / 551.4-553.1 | 1.08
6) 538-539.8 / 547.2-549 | 0.95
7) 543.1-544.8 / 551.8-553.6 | 1.04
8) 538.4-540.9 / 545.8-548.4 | 0.98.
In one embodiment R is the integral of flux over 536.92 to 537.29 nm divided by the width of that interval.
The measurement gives 8.28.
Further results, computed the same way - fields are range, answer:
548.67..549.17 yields 8.84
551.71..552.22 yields 9.97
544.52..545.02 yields 9.11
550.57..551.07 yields 8.35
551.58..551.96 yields 9.6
